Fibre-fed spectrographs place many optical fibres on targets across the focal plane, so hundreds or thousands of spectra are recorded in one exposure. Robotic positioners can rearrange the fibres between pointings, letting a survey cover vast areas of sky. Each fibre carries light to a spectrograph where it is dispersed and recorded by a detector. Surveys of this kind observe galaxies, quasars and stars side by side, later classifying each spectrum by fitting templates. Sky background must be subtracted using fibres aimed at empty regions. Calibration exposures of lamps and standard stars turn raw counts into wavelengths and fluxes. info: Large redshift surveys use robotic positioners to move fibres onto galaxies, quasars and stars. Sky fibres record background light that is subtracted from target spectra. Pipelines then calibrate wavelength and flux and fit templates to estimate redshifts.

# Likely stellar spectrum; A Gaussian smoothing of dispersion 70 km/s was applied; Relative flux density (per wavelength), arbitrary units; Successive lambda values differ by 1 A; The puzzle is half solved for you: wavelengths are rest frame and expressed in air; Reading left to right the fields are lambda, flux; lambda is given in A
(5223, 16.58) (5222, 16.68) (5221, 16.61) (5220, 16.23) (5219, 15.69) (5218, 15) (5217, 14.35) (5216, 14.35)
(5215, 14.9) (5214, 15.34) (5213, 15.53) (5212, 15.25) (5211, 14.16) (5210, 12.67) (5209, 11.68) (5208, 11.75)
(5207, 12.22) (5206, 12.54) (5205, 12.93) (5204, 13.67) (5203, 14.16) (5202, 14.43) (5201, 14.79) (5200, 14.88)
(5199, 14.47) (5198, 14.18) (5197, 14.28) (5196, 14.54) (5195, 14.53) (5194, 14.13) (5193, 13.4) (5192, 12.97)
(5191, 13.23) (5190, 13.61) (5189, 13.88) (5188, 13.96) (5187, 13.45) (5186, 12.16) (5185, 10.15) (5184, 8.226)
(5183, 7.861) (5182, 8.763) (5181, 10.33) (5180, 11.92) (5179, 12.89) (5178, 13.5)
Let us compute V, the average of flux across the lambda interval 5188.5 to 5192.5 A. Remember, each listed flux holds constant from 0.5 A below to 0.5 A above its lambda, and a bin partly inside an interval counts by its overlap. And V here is 13.4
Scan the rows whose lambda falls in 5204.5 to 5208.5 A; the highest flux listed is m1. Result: 12.93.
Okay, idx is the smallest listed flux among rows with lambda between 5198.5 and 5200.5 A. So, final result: 14.47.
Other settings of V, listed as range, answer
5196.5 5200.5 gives 14.5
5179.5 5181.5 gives 11.1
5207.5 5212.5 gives 13.1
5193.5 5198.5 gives 14.3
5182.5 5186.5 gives 9.6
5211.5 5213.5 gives 15.4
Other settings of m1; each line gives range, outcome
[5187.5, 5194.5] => 14.13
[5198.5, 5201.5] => 14.88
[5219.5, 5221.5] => 16.61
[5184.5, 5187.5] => 13.45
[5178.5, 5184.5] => 12.89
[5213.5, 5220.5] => 16.23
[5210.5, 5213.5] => 15.53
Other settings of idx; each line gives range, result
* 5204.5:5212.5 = 11.68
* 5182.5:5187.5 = 7.861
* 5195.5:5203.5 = 14.16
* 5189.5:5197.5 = 12.97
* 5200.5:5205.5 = 12.93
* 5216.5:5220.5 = 14.35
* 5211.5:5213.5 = 15.25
